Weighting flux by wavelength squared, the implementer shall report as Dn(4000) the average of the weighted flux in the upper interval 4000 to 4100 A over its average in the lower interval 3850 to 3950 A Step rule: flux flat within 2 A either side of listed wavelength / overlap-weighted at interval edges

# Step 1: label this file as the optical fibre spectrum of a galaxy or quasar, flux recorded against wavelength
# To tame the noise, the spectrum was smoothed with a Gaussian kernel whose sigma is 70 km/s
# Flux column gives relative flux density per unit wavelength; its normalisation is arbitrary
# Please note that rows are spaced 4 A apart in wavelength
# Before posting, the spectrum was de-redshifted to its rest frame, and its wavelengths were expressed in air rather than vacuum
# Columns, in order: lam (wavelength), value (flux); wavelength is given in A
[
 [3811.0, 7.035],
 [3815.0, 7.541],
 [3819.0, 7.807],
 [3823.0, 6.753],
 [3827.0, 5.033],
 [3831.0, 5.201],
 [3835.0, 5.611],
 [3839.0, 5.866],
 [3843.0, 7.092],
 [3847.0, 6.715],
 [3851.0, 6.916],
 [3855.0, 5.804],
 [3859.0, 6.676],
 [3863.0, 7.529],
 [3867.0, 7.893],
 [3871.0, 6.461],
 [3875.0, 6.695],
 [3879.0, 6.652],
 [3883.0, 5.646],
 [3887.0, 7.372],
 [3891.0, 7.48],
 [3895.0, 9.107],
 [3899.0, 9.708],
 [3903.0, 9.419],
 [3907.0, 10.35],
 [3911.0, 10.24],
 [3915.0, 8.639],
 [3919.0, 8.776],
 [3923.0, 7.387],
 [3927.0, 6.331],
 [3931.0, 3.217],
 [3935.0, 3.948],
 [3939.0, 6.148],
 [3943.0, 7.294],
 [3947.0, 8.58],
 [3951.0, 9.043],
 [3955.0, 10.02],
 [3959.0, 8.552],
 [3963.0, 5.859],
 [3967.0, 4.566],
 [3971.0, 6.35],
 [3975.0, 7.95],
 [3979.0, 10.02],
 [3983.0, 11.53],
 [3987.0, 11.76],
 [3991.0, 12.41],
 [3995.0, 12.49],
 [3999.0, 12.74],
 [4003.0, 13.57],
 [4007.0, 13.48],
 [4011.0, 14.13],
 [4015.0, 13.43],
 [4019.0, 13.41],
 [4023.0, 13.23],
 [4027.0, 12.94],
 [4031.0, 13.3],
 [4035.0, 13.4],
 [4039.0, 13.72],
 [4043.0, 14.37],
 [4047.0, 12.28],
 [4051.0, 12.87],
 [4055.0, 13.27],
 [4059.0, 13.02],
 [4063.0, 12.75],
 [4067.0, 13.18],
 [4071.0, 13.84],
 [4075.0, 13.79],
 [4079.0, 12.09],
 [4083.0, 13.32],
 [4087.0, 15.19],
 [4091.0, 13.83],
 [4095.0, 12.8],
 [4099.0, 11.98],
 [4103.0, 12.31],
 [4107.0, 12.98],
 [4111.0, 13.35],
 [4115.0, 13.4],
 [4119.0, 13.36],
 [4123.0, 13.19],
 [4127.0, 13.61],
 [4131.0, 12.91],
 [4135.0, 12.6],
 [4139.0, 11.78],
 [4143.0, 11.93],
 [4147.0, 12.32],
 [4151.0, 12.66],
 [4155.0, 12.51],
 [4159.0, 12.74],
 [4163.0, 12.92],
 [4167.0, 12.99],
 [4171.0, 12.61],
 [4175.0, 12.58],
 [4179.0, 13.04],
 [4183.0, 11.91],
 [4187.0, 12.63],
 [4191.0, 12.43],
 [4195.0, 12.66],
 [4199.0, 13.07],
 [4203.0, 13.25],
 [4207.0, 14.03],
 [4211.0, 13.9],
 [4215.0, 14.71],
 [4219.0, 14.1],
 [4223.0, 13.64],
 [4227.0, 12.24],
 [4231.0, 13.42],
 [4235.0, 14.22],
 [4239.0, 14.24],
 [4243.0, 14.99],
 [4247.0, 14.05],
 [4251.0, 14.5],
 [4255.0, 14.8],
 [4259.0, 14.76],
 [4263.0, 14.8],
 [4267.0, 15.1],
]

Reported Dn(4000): 1.95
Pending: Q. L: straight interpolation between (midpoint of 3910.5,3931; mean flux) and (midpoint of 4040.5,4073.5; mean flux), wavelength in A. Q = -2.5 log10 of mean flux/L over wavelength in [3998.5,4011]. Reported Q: -0.21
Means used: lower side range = 7.64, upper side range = 13.2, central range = 13.5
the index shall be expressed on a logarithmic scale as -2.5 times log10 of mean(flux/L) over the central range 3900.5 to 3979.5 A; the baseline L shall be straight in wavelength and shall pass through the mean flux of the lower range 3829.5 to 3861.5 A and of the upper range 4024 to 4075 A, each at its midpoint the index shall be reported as 0.23 mag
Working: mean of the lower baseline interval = 6.27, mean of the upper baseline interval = 13.3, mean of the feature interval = 7.6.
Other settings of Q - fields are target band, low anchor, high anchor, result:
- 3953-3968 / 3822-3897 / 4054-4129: 0.27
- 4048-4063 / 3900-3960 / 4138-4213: -0.24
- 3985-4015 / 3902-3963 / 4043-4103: -0.24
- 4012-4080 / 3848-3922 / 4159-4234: -0.25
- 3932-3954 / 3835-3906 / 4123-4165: 0.24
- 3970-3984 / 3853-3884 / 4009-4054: 0.24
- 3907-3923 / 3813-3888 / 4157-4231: -0.17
